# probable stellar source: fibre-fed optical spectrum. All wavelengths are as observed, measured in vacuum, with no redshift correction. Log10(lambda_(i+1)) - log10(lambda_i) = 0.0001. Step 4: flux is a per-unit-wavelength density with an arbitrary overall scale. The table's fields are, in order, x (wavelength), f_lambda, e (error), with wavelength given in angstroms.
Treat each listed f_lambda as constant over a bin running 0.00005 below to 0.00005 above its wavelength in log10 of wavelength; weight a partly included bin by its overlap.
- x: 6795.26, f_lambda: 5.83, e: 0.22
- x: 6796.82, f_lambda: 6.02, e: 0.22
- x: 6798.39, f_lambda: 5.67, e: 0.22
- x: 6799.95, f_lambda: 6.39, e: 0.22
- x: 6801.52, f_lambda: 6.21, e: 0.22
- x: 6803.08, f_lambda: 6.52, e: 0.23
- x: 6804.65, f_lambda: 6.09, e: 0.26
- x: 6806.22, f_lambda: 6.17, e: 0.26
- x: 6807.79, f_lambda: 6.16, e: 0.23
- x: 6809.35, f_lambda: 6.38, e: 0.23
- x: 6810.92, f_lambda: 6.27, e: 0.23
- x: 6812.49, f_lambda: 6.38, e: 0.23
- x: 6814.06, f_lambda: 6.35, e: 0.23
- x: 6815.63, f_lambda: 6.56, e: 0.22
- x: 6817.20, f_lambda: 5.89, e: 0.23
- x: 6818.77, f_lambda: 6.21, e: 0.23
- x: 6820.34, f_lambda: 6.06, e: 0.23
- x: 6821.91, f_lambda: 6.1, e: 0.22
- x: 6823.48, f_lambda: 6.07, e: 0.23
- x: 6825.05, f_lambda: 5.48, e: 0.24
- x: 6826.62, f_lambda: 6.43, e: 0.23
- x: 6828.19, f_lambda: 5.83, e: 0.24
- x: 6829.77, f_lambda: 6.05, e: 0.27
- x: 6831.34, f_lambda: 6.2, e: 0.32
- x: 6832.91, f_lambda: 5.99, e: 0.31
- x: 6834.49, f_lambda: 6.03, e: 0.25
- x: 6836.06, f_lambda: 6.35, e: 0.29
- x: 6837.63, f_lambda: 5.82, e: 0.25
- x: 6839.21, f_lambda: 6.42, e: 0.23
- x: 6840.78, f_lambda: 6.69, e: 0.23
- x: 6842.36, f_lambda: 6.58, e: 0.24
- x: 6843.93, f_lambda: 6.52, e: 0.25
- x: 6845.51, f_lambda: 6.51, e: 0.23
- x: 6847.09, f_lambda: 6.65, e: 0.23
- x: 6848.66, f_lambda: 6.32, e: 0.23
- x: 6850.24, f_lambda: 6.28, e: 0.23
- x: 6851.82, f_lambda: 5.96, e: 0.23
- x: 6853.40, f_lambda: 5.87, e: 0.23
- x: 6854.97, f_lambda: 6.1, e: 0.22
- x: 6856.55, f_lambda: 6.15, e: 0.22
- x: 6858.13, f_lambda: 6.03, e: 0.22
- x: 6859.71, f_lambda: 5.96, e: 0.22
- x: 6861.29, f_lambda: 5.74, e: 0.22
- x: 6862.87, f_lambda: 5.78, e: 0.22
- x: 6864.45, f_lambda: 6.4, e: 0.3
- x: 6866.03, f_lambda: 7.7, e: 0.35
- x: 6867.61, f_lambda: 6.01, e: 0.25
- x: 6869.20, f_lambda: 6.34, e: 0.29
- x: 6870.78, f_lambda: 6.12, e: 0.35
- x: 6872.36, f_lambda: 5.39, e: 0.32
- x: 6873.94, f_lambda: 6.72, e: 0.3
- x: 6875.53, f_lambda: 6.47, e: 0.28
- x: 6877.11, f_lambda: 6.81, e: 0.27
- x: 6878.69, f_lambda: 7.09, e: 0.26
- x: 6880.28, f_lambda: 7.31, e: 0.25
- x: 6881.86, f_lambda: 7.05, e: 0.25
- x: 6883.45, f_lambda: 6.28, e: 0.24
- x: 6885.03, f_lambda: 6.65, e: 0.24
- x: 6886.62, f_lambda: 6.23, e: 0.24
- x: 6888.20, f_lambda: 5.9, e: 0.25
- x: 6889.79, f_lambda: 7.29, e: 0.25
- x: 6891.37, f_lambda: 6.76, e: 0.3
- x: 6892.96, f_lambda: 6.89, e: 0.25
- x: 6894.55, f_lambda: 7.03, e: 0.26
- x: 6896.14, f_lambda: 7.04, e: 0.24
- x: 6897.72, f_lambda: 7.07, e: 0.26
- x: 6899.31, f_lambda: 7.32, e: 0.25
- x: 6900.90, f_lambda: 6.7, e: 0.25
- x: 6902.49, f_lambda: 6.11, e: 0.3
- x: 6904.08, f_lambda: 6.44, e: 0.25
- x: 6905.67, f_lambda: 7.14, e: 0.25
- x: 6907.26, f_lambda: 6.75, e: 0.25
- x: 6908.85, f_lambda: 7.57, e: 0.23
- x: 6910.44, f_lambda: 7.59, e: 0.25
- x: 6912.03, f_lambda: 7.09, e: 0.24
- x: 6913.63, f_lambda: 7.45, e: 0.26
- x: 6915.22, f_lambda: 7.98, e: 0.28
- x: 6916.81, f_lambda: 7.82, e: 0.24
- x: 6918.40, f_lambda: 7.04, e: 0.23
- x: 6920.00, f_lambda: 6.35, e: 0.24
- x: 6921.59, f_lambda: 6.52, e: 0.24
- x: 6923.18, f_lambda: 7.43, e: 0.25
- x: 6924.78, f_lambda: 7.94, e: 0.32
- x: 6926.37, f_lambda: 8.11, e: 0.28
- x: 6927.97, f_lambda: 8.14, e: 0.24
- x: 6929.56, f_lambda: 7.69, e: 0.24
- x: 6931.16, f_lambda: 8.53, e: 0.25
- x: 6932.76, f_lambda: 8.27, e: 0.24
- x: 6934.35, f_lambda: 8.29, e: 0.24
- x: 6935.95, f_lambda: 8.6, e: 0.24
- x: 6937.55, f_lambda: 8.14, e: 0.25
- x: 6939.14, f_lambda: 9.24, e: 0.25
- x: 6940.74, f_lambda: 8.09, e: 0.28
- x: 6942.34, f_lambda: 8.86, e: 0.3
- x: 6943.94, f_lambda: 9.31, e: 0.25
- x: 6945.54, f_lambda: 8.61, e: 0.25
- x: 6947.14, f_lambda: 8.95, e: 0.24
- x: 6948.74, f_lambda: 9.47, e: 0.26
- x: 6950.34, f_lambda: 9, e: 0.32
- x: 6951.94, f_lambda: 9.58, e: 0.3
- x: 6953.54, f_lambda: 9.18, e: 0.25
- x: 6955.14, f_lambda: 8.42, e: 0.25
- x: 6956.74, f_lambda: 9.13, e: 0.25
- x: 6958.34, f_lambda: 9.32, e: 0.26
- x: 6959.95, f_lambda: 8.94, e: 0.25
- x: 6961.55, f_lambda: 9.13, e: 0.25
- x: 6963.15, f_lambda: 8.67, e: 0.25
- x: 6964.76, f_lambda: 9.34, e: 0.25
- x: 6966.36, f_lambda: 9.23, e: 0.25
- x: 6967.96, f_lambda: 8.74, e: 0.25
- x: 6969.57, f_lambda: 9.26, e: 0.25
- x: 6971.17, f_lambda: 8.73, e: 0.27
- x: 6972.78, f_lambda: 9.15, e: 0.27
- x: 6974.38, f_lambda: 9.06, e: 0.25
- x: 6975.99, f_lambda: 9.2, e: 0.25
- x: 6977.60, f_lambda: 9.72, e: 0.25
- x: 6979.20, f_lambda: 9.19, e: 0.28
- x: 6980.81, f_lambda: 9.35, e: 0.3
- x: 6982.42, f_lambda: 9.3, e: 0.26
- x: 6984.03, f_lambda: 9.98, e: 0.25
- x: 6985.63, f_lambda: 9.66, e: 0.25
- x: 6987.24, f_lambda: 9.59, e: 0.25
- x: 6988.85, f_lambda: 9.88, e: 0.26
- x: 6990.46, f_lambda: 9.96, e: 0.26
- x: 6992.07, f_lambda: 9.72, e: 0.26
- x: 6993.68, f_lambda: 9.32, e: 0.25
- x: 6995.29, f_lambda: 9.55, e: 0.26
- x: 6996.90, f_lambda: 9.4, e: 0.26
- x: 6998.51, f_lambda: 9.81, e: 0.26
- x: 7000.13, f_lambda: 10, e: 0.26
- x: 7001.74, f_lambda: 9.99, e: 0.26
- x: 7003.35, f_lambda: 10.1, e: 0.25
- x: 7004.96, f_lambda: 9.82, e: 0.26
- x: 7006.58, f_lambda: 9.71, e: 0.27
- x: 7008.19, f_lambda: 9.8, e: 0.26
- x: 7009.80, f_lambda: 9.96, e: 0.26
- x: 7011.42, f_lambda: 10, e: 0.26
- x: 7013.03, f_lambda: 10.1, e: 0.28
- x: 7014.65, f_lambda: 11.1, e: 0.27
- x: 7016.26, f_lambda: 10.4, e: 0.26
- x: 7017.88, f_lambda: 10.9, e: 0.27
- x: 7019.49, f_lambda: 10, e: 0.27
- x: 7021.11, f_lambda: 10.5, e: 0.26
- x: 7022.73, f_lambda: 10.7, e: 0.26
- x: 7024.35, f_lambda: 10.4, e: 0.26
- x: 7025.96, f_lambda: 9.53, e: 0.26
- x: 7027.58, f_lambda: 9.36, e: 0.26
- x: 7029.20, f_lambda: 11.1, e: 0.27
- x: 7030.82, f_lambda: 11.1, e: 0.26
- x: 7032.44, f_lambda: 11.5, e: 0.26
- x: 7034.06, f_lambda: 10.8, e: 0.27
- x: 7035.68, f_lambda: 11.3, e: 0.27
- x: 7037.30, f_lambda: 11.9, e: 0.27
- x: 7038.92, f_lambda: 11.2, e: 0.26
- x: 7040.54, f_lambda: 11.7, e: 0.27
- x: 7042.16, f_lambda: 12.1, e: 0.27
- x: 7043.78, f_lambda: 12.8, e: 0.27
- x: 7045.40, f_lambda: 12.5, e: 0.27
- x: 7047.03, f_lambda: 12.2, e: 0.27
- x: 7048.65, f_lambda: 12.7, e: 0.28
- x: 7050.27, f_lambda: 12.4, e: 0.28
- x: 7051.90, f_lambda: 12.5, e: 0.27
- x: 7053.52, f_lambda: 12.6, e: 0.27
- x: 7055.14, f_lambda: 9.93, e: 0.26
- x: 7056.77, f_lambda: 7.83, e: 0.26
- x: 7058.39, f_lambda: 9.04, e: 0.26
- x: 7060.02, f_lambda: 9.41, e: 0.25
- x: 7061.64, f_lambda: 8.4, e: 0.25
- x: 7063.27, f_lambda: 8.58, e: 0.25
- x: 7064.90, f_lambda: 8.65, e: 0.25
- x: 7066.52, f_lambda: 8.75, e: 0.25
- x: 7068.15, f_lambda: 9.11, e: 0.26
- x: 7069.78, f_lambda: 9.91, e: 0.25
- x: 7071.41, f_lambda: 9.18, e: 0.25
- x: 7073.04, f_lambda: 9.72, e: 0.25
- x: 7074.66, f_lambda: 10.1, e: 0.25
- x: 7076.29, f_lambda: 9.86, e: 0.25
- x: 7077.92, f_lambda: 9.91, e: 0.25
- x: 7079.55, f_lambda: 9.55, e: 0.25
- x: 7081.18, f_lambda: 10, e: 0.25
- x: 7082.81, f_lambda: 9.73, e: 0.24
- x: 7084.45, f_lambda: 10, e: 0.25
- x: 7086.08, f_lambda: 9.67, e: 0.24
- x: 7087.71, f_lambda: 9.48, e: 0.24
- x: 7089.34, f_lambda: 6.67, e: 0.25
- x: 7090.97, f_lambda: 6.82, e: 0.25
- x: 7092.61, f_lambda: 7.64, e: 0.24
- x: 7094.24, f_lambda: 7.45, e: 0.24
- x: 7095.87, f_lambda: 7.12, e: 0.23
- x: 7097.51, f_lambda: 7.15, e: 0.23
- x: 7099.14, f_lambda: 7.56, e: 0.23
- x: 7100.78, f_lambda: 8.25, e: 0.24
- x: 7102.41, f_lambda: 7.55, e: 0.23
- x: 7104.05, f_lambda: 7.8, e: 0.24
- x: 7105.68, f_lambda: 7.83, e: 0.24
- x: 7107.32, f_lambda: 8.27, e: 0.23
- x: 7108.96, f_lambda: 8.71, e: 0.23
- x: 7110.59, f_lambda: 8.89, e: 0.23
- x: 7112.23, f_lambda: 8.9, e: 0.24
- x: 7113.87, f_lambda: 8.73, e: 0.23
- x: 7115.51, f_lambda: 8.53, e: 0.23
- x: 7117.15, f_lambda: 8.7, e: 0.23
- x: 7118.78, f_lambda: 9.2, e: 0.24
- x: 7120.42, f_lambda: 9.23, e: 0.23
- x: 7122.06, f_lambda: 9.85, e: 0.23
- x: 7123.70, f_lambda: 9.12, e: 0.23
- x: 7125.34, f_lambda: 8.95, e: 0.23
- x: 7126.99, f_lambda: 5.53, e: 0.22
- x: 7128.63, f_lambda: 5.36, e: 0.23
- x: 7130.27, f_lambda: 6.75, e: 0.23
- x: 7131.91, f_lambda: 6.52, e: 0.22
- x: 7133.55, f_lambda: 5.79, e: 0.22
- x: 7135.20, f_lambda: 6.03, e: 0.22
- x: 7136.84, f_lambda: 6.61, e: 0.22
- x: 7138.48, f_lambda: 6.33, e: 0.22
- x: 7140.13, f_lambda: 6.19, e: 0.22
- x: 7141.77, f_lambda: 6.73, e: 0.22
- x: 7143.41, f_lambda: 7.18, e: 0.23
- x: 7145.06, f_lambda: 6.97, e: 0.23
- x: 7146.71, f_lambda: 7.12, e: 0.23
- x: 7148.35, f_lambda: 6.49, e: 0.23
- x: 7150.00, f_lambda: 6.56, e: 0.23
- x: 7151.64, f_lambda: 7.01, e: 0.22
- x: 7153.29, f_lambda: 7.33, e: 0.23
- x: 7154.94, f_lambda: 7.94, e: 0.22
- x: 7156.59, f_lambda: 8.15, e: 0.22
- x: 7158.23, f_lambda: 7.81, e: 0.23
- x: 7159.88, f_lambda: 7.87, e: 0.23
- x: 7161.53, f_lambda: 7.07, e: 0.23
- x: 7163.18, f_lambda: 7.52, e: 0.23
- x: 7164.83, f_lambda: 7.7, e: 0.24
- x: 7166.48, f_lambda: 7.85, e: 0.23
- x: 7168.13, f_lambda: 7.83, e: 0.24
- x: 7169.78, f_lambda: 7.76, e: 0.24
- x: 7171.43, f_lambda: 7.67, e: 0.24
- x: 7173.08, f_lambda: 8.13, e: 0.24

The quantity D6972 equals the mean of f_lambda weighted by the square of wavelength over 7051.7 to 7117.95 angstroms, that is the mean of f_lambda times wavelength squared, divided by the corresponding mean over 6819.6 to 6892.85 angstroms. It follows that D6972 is 1.49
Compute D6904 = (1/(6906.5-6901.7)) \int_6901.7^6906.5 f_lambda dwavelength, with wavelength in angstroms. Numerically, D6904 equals 6.56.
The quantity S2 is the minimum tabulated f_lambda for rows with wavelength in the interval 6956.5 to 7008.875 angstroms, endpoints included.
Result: 8.67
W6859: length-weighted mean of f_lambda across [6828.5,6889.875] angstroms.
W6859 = 6.34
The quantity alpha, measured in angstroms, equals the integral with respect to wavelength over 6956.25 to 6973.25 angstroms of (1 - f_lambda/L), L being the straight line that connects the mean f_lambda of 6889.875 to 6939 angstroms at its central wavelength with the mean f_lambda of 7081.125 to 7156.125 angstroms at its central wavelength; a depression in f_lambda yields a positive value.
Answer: -3.54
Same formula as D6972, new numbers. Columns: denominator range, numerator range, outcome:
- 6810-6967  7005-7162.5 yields 1.33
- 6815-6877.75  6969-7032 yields 1.66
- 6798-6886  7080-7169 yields 1.34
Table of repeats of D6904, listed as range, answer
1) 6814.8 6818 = 6.22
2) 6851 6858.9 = 6.02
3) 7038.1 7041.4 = 11.5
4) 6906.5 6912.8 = 7.26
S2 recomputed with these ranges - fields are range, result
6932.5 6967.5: 8.09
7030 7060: 7.83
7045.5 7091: 6.67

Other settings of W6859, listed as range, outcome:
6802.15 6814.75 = 6.29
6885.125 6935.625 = 7.25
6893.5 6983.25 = 8.26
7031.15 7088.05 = 10.4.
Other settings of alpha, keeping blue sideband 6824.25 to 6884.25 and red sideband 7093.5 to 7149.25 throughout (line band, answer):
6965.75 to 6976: -3.27 angstroms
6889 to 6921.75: -2.56 angstroms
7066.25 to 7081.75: -4.83 angstroms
